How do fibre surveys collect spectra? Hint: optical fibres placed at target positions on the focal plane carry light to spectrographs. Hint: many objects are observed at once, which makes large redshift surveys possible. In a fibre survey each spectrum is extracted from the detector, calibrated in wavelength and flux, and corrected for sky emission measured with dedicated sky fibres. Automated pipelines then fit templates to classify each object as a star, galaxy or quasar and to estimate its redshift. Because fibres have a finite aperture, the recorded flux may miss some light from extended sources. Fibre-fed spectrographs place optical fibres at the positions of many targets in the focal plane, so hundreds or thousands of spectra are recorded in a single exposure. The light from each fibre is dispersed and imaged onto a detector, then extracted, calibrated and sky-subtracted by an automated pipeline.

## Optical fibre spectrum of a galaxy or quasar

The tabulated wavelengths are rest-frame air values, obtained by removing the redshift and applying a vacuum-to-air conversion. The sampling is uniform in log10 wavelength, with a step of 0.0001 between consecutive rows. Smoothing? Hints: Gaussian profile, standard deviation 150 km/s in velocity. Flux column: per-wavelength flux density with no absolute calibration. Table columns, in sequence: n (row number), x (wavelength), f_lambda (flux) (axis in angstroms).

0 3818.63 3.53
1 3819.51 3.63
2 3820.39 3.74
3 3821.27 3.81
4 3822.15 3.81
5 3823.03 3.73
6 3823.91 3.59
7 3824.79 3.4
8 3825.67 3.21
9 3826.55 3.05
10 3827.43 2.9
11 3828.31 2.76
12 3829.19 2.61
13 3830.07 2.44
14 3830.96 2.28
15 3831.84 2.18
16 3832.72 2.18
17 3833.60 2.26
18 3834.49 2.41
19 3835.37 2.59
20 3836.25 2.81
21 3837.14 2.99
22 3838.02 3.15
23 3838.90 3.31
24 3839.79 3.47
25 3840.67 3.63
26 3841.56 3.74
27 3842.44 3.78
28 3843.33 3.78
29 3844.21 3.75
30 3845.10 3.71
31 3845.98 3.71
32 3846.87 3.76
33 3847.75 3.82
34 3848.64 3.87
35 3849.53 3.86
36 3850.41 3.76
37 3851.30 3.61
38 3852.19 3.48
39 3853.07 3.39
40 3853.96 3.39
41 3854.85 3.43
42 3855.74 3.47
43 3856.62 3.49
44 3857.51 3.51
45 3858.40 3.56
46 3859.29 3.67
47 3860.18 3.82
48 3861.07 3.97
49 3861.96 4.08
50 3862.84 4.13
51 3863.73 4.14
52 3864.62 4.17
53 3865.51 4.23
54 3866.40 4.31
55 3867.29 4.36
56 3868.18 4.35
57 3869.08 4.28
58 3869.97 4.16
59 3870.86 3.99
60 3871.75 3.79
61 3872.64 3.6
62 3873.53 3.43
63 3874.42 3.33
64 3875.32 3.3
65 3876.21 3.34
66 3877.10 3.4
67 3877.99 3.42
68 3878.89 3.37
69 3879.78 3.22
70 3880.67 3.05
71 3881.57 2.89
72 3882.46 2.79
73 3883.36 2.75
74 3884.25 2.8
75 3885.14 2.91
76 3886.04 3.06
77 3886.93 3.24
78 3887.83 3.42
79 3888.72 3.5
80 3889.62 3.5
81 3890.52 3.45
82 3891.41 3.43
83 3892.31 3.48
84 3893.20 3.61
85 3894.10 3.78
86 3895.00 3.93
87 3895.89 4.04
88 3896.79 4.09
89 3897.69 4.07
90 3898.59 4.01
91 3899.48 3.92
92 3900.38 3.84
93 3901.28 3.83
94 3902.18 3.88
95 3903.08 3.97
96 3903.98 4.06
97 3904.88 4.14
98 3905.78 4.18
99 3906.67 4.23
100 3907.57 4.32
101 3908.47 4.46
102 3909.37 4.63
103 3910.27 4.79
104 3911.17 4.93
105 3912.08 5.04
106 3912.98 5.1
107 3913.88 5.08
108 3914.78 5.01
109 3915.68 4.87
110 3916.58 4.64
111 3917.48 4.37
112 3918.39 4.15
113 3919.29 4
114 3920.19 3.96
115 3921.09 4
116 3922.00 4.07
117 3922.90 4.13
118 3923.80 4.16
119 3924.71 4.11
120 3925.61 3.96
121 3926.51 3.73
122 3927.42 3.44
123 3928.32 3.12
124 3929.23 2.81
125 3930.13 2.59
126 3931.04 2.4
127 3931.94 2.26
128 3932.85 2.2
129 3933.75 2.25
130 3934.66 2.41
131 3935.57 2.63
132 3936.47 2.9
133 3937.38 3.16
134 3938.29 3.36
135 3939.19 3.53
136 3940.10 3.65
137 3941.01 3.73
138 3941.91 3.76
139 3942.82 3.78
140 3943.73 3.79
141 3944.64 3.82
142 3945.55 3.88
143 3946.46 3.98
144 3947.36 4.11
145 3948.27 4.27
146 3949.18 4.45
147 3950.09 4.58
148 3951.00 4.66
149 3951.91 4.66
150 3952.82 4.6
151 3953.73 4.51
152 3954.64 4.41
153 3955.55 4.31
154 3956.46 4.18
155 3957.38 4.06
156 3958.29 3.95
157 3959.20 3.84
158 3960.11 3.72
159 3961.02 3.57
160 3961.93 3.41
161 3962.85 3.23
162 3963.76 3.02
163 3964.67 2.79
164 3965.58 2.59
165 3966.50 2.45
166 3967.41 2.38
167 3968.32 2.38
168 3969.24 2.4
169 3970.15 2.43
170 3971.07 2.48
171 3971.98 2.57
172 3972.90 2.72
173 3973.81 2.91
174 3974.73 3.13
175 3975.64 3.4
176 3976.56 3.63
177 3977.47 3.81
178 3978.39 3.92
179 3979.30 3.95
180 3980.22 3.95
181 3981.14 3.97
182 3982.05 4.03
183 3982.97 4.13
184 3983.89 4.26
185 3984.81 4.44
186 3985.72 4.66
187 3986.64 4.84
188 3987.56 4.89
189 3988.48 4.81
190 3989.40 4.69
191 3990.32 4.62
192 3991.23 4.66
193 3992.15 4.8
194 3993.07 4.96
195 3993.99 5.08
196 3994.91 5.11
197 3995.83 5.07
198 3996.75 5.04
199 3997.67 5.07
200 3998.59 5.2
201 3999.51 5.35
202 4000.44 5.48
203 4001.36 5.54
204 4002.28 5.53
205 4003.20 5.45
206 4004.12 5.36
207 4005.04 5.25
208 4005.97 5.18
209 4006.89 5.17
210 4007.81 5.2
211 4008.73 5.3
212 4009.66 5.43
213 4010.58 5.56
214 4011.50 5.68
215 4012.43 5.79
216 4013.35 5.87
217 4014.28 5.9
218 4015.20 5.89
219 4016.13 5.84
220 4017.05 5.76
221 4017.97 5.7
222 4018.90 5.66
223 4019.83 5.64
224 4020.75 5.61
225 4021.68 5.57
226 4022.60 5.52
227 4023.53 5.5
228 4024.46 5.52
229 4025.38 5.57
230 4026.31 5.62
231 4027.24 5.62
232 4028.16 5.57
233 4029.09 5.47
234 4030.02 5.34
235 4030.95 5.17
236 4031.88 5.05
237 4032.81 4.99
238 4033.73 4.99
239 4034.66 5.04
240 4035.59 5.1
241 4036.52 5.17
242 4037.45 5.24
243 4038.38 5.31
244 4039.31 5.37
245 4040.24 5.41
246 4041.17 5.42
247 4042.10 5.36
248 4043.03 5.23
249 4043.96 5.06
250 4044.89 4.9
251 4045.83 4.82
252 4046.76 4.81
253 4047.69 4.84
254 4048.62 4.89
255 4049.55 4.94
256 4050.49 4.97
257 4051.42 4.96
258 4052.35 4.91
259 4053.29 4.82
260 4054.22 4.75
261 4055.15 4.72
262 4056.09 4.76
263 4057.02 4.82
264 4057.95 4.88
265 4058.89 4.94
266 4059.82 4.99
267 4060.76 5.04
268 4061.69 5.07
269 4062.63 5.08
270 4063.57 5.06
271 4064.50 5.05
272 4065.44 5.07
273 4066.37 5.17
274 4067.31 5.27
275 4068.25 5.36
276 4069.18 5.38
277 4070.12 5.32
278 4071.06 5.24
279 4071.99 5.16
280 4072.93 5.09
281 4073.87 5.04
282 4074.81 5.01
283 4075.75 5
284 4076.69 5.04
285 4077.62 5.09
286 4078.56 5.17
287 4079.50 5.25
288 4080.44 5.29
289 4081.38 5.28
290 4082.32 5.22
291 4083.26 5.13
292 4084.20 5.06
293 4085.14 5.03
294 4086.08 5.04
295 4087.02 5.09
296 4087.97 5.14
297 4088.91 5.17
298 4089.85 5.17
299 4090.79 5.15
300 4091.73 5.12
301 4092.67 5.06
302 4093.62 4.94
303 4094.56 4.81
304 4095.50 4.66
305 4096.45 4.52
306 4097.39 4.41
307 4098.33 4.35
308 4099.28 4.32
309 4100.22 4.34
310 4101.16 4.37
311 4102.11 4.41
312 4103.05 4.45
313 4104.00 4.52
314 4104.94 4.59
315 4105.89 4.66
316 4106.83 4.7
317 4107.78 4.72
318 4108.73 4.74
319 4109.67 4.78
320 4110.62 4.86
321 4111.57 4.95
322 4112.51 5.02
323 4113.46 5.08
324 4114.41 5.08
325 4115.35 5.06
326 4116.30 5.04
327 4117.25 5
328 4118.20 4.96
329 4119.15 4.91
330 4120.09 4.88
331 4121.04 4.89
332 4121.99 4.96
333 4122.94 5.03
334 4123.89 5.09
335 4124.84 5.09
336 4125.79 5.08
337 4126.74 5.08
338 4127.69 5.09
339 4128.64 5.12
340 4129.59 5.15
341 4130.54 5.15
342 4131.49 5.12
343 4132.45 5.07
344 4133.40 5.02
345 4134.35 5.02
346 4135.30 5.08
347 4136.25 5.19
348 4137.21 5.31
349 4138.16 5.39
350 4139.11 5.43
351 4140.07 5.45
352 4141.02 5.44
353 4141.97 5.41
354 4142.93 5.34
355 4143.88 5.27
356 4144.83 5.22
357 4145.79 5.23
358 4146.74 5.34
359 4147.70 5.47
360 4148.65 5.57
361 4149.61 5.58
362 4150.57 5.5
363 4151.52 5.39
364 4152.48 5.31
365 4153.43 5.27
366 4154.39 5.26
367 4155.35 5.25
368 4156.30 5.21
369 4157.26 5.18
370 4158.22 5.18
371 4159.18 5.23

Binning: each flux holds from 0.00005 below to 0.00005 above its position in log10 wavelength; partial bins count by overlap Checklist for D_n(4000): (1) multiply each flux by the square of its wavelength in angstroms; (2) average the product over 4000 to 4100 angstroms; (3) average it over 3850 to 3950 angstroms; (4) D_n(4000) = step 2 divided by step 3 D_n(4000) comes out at 1.5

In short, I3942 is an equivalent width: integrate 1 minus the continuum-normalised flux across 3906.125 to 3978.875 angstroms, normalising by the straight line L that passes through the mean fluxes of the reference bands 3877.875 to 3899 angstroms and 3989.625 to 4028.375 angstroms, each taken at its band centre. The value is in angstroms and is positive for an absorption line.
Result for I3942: 9.5 angstroms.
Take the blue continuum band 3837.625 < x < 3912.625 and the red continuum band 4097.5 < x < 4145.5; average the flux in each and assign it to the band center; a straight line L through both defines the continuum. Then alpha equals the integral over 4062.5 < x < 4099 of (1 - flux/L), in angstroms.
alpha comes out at -2.3 angstroms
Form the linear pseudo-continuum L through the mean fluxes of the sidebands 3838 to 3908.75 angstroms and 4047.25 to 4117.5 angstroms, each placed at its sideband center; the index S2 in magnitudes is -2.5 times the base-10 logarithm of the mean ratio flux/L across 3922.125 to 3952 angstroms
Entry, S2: 0.160 mag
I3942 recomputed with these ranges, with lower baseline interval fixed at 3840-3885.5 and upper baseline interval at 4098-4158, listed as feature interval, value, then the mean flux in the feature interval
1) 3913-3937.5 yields 2.2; 3.6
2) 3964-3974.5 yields 4.1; 2.58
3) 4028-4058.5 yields -3.1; 5.06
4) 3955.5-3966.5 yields 1.8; 3.48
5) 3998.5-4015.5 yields -4.2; 5.48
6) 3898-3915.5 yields -2.4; 4.4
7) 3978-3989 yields -0.1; 4.32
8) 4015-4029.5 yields -3.7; 5.63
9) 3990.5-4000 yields -1.5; 5.02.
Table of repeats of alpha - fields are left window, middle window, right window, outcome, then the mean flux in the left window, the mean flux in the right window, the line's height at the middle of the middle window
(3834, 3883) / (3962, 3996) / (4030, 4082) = 5.8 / 3.59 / 5.08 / 4.5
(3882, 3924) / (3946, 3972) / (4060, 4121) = 4.1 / 3.99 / 4.95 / 4.28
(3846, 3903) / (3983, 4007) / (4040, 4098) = -2.6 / 3.65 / 5.04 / 4.51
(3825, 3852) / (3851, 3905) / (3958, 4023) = -2.0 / 3.18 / 4.47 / 3.52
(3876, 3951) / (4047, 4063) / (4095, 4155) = -1.1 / 3.73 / 5.01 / 4.59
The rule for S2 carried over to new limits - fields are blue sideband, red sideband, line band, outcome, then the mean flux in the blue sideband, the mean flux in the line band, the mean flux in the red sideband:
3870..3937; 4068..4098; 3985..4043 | -0.17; 3.69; 5.31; 5.07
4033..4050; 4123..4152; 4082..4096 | 0.03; 5.11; 5.05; 5.25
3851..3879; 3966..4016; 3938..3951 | 0.07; 3.75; 3.94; 4.49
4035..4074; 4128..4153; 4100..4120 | 0.09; 5.07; 4.78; 5.29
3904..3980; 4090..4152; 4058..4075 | -0.12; 3.7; 5.12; 5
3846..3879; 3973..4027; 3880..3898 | 0.18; 3.76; 3.38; 4.98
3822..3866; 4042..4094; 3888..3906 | -0.01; 3.4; 3.82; 5.06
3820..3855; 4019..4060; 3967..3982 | 0.40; 3.28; 3.16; 5.17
